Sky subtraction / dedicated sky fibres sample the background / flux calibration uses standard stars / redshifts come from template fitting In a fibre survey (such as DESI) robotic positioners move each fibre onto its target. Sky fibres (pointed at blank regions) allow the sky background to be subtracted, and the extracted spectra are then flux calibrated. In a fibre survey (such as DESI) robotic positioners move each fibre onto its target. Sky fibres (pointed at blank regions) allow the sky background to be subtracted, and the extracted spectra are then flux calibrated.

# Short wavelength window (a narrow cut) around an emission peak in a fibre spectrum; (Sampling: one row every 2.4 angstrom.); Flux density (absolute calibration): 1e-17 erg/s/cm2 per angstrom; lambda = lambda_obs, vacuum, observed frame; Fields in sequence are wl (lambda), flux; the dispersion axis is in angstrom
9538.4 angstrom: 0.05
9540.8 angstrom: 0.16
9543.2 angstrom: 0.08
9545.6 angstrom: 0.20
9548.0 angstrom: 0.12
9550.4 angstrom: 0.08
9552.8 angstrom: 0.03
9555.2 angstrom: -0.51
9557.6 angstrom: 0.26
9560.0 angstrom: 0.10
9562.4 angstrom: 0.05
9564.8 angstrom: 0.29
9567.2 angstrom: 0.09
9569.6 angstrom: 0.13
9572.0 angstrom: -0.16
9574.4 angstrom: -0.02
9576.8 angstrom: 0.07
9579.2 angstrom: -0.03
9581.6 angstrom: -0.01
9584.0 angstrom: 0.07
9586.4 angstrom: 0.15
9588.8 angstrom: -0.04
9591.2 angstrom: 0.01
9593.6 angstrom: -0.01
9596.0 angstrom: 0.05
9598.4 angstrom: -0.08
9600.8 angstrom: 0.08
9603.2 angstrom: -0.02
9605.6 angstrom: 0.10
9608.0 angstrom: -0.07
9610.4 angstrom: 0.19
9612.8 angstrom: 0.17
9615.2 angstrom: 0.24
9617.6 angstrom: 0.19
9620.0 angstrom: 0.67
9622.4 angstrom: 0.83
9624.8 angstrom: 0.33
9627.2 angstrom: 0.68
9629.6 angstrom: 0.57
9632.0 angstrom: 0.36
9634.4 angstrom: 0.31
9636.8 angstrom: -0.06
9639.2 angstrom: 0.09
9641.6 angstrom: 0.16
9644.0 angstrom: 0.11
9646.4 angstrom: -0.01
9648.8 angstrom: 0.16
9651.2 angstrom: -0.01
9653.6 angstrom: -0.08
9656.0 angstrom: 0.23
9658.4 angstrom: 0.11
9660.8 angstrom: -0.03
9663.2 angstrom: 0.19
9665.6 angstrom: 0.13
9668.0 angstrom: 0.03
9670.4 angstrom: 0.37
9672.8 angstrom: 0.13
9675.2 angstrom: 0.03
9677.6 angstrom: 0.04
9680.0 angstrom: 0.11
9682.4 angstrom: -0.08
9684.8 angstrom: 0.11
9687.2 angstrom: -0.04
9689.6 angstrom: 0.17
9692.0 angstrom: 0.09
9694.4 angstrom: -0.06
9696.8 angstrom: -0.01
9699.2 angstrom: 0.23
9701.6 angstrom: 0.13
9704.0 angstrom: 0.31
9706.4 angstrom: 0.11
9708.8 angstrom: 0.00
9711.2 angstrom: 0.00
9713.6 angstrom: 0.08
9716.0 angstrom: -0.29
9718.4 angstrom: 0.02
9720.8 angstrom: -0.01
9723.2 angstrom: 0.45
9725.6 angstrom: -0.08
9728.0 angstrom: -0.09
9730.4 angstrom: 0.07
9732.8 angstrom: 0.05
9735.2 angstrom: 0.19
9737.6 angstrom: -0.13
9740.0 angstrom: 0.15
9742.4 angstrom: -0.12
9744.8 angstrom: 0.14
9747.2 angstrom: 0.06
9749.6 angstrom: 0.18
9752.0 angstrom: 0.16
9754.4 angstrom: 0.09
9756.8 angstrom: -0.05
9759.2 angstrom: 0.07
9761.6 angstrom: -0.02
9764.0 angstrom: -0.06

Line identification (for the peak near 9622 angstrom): [O II]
